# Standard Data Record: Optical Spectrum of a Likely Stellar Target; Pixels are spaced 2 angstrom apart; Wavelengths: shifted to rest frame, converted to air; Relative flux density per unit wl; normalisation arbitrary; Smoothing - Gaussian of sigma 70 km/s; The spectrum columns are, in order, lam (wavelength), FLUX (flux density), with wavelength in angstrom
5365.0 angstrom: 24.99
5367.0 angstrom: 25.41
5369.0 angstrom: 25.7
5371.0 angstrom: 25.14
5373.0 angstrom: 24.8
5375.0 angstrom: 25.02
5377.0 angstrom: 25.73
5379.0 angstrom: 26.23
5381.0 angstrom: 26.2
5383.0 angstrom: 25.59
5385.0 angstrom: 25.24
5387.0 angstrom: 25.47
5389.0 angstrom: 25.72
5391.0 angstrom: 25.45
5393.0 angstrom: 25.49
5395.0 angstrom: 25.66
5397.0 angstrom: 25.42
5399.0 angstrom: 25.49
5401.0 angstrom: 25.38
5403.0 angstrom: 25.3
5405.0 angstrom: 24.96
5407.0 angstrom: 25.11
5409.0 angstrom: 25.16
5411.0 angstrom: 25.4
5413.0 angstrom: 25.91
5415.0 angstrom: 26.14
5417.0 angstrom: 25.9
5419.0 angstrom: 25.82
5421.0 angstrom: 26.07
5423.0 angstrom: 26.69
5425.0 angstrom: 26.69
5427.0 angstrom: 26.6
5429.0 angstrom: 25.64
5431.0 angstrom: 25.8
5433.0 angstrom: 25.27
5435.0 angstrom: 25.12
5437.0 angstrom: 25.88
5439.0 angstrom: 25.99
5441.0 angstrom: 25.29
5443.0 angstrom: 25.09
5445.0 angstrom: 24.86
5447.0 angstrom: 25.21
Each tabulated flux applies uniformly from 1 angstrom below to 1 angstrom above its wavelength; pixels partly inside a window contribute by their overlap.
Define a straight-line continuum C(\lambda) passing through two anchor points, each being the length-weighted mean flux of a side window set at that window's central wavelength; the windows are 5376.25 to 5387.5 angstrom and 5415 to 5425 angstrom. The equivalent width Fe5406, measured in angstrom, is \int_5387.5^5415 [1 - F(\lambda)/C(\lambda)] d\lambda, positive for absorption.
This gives 0.6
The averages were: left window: 25.8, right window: 26.2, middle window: 25.4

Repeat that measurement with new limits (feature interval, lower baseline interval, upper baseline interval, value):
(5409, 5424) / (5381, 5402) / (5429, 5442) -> -0.2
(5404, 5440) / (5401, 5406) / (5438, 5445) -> -0.7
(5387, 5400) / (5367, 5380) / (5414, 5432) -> 0.1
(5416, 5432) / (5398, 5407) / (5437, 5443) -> -0.4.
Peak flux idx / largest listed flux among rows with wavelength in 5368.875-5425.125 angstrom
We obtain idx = 26.69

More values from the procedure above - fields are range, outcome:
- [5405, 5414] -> 25.91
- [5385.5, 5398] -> 25.72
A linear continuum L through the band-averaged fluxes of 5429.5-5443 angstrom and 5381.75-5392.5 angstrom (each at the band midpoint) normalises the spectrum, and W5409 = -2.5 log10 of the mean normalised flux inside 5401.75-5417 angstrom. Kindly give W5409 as 0.003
